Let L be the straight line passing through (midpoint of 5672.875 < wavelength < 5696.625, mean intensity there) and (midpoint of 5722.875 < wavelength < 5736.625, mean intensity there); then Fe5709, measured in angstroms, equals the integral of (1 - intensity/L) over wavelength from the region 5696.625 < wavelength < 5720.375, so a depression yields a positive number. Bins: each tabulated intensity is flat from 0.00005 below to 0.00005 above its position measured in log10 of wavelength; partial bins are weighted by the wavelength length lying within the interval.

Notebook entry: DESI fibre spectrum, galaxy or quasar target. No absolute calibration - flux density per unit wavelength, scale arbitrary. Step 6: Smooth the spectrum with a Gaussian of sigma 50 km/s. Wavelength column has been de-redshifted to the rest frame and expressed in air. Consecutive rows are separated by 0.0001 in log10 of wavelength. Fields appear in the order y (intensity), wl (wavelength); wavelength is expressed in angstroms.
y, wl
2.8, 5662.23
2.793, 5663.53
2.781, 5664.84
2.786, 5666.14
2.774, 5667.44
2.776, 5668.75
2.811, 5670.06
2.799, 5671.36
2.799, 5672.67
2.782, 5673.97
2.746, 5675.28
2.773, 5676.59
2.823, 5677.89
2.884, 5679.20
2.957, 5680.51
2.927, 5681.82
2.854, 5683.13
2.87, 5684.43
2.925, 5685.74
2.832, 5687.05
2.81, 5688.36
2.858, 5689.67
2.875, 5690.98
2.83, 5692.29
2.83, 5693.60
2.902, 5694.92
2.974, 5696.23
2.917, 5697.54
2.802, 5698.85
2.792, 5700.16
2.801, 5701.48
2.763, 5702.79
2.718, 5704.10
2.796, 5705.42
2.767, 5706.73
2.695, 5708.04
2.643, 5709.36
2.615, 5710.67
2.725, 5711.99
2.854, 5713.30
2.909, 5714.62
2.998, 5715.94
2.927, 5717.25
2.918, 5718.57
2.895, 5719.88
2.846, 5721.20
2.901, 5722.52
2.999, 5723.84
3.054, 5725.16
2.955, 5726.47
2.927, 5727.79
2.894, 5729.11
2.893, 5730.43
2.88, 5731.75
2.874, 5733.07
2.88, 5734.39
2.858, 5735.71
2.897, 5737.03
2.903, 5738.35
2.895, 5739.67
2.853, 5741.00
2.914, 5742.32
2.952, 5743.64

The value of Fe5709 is 0.7 angstroms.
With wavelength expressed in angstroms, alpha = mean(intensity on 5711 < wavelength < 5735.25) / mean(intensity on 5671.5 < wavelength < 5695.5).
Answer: 1.02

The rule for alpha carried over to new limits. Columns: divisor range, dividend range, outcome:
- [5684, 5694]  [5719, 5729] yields 1.03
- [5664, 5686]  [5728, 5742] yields 1.02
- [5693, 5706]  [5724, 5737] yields 1.03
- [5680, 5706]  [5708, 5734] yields 1.01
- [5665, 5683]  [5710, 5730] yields 1.03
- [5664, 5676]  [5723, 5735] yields 1.05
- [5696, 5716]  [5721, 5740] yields 1.04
